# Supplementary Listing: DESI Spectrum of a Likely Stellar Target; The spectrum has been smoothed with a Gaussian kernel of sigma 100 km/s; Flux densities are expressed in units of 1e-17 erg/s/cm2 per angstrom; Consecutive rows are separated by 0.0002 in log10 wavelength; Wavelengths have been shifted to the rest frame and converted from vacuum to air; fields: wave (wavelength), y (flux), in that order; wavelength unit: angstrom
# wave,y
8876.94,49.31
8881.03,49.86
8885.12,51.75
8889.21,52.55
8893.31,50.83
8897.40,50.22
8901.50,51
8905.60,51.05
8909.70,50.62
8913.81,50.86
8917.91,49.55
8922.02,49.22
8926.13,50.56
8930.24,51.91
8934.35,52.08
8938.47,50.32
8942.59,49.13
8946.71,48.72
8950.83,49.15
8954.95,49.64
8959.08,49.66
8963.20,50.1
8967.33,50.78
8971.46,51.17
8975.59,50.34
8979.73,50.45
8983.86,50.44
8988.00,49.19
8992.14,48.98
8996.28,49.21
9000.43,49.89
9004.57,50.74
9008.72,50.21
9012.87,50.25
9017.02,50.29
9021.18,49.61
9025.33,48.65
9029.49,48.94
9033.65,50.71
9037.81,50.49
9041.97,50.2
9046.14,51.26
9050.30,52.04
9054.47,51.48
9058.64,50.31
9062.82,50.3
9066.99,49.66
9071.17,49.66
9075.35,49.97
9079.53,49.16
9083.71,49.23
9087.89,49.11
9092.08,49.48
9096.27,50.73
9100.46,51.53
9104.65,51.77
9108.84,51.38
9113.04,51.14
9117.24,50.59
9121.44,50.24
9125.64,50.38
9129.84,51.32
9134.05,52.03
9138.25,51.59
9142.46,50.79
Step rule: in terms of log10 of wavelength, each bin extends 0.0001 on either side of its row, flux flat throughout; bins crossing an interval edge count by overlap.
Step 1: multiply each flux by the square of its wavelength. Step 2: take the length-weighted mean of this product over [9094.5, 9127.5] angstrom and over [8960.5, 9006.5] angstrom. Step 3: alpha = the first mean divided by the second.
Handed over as 1.0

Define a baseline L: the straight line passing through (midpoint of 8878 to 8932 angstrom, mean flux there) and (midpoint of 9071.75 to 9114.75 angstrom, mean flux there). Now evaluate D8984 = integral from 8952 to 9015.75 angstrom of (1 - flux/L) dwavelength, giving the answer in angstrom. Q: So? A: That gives 0.6 angstrom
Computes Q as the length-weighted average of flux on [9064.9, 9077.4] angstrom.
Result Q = 49.8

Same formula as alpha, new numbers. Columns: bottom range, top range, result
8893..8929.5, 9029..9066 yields 1.04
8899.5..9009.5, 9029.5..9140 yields 1.04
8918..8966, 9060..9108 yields 1.03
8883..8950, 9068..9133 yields 1.04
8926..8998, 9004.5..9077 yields 1.02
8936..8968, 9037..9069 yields 1.04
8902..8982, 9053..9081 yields 1.02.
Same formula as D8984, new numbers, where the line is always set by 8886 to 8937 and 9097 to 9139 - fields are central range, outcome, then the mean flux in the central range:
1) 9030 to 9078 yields 0.6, 50.5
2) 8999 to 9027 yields 0.6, 50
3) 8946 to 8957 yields 0.4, 49.2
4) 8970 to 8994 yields 0.4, 50.1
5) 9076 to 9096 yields 0.7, 49.4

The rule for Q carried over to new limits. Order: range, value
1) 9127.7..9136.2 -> 51.7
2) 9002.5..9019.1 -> 50.4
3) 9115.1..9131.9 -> 50.6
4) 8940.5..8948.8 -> 48.9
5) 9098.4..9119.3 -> 51.3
